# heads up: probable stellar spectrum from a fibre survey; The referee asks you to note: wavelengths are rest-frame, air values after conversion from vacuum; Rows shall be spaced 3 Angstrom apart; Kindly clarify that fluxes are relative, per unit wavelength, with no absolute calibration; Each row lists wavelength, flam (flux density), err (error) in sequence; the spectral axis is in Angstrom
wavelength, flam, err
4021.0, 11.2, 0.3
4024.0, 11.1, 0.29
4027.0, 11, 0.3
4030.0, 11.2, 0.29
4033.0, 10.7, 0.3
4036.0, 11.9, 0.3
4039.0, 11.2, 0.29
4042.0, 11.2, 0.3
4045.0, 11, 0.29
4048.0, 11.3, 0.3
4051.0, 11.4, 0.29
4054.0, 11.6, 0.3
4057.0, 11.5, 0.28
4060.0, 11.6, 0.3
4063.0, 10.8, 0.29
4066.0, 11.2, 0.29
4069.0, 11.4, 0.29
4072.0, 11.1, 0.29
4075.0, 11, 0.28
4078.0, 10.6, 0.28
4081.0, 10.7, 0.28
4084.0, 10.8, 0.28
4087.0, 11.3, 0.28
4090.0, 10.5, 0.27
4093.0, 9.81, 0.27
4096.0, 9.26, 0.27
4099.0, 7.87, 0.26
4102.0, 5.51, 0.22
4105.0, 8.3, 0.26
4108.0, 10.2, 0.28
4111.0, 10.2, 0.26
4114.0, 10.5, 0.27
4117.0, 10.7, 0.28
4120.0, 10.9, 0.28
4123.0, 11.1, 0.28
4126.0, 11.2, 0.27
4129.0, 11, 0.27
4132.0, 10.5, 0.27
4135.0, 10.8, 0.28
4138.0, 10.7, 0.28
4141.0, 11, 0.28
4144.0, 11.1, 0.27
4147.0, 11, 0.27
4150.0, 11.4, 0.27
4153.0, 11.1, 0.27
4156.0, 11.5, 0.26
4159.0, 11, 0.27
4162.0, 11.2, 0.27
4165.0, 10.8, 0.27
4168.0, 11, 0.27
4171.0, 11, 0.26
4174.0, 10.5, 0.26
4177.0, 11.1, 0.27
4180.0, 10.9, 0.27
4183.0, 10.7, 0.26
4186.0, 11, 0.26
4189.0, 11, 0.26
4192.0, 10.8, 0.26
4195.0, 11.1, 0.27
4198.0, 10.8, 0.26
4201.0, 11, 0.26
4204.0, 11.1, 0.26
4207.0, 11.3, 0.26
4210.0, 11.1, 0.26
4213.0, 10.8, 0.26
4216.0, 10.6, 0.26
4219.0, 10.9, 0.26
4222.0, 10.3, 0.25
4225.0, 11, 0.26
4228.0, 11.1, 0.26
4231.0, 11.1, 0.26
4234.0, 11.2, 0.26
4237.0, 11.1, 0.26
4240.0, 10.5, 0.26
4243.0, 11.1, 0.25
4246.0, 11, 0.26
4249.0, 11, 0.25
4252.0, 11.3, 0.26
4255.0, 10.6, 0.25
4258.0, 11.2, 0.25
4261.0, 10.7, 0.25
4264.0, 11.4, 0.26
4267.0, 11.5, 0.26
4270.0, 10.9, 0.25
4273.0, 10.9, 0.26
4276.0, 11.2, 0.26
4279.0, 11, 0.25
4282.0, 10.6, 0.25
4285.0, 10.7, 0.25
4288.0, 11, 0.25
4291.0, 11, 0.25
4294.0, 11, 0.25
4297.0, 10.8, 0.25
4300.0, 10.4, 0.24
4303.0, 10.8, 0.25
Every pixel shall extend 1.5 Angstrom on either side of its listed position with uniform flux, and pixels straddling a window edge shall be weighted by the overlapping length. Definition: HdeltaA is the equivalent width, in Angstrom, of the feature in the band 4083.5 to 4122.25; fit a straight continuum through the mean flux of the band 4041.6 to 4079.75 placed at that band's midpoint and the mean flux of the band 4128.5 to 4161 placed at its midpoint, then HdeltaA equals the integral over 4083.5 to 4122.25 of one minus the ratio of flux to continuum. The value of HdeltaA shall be 5.0 Angstrom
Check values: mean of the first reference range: 11.2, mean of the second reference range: 11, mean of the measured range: 9.68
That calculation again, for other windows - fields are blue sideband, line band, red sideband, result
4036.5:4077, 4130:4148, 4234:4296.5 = 0.5 Angstrom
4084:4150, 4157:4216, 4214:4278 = -1.8 Angstrom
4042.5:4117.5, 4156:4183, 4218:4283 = -0.6 Angstrom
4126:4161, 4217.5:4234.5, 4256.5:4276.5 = 0.2 Angstrom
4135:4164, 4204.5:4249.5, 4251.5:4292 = 0.4 Angstrom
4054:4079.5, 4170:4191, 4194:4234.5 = 0.2 Angstrom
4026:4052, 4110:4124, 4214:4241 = 0.5 Angstrom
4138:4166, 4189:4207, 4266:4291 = 0.1 Angstrom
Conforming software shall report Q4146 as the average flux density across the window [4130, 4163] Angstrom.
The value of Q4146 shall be 11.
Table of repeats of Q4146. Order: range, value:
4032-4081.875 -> 11.2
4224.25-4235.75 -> 11.1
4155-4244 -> 10.9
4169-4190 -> 10.9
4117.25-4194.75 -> 11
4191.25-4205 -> 11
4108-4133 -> 10.7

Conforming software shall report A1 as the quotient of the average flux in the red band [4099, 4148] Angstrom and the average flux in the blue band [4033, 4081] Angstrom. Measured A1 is 0.9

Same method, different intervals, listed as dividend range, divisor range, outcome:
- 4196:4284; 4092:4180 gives 1.05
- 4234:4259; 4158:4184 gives 1.01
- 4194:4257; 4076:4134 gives 1.09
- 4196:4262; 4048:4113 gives 1.06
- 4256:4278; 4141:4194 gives 1.01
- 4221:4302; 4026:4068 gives 0.97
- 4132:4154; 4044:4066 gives 0.97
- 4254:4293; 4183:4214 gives 1.00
